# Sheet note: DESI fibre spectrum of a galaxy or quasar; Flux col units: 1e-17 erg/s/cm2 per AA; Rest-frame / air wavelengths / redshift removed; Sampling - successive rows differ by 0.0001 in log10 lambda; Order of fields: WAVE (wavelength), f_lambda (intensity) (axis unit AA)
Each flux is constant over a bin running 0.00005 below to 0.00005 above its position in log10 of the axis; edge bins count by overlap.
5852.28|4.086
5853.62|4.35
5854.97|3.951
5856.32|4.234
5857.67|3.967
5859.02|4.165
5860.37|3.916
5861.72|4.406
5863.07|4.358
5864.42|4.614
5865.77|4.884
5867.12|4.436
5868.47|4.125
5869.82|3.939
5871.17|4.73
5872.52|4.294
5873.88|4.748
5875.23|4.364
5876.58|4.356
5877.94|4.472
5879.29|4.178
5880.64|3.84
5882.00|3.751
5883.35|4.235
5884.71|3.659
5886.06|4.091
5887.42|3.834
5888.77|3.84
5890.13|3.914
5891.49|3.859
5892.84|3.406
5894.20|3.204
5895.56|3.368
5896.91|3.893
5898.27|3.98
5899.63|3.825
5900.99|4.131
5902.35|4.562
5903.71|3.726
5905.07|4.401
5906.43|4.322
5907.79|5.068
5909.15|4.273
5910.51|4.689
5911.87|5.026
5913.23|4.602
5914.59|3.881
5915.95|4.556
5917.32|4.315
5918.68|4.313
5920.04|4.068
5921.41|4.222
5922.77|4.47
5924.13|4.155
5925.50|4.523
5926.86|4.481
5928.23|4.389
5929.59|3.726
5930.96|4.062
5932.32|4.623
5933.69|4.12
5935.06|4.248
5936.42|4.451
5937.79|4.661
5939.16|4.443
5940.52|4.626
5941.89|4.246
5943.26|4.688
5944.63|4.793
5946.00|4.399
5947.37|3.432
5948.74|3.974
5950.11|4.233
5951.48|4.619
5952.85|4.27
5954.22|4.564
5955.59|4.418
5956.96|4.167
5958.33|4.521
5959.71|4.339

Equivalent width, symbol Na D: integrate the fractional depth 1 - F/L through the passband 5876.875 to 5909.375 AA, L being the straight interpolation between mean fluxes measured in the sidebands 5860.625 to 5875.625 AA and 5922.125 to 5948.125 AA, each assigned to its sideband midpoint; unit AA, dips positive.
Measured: 3.0 AA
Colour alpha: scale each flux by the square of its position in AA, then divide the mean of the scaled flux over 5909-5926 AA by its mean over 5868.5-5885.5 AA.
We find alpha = 1.1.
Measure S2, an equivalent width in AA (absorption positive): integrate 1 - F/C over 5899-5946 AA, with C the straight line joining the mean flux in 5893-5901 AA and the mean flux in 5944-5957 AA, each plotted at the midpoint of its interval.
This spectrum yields -4.8 AA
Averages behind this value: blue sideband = 3.68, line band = 4.37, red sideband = 4.29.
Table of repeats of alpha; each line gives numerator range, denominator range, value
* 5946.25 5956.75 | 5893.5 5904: 1.12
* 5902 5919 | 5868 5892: 1.09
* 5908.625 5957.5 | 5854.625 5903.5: 1.08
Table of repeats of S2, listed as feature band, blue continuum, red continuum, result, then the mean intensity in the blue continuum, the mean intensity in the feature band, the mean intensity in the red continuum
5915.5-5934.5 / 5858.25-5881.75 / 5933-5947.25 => 0.5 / 4.33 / 4.28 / 4.42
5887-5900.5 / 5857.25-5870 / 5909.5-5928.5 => 2.0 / 4.3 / 3.72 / 4.4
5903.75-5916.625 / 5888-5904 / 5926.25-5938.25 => -1.6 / 3.81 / 4.5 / 4.3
